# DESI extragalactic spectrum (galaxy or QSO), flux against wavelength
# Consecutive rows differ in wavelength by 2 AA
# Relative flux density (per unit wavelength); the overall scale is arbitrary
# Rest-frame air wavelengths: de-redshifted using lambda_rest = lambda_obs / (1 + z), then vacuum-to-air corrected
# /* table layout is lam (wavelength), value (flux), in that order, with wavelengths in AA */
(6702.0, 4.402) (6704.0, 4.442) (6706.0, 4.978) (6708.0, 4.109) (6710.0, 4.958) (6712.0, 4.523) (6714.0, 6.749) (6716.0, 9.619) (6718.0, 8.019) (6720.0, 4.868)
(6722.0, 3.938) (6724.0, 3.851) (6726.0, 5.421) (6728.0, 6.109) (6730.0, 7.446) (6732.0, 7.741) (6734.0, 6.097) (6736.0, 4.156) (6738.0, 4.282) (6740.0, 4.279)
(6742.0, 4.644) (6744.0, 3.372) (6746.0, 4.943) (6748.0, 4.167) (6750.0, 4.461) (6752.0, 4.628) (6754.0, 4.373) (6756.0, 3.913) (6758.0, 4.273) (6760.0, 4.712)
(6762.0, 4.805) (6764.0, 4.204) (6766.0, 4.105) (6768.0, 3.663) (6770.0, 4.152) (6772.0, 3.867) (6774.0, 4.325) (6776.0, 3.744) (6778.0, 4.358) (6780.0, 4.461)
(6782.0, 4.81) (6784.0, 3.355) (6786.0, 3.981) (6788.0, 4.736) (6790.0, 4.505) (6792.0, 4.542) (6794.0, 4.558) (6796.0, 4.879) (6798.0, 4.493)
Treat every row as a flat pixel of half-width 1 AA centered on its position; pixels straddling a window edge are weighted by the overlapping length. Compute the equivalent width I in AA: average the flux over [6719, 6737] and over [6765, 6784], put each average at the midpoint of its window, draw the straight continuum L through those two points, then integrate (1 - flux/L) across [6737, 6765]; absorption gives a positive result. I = 2.6 AA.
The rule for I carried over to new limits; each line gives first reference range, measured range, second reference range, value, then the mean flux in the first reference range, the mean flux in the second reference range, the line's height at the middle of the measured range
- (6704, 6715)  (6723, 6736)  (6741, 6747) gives -3.84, 5.01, 4.32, 4.61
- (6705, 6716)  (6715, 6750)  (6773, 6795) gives -1.97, 5.48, 4.31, 5.13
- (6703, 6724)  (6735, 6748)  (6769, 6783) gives 1.80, 5.54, 4.25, 4.96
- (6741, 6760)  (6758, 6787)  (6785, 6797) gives 1.66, 4.33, 4.53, 4.44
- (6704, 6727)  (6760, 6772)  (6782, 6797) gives 1.38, 5.5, 4.39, 4.75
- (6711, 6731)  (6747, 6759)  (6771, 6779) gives 1.42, 6.05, 4.07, 4.88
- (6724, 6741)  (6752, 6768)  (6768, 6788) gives 1.31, 5.58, 4.13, 4.7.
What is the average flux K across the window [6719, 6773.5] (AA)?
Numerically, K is 4.68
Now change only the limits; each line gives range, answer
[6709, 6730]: 5.88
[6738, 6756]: 4.33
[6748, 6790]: 4.25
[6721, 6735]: 5.8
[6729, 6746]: 5.23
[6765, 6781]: 4.08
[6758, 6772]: 4.24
